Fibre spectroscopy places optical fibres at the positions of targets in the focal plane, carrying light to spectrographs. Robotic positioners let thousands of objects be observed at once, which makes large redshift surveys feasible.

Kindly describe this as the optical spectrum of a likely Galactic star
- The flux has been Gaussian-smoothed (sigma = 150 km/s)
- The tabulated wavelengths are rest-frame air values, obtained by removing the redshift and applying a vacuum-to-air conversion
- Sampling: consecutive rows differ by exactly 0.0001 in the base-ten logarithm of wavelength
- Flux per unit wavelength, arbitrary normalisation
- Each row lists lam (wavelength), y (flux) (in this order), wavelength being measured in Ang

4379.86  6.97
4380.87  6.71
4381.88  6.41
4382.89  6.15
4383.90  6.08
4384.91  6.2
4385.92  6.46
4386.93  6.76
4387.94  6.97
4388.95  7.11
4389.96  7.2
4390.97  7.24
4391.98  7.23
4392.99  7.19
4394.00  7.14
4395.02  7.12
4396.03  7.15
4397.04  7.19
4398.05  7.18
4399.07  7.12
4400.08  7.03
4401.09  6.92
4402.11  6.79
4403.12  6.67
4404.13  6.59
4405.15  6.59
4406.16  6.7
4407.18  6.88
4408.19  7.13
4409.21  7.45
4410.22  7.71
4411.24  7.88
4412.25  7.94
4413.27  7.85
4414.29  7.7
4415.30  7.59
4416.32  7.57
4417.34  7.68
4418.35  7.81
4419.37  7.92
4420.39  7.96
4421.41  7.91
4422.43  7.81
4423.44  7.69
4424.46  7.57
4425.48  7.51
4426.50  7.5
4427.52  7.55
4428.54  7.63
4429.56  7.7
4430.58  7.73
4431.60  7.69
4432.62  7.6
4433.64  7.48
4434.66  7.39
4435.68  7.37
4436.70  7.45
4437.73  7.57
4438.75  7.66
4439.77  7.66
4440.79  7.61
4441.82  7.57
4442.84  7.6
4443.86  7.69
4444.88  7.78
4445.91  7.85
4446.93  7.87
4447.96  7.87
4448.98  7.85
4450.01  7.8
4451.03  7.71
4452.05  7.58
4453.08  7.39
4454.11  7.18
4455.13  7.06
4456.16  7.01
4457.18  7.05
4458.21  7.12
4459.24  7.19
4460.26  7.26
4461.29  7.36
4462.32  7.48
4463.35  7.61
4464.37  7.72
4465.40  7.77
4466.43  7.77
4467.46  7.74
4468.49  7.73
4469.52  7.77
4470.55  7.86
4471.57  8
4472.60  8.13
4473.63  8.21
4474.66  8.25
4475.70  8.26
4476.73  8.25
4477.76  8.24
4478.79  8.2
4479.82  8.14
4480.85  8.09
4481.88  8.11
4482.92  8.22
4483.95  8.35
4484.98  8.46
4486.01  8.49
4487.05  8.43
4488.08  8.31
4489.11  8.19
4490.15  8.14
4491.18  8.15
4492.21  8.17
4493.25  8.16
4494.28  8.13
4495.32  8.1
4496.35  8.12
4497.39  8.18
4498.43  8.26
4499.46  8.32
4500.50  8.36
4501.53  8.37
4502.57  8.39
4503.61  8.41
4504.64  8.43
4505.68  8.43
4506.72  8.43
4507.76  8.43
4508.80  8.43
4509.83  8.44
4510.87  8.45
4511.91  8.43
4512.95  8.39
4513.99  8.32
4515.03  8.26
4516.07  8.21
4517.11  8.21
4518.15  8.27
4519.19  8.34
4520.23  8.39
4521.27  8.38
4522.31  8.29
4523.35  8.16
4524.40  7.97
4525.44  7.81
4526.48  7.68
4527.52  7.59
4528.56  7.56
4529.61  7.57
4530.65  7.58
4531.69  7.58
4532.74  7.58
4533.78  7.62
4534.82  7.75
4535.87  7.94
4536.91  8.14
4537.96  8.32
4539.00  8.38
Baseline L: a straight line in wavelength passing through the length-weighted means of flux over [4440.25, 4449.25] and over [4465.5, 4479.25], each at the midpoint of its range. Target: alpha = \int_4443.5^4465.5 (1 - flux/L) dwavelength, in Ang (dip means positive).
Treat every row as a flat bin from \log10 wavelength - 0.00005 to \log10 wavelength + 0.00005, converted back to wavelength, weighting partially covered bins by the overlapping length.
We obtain 0.9 Ang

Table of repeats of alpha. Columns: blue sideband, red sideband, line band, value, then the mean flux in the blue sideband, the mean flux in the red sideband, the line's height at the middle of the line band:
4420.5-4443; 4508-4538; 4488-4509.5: -0.9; 7.61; 8.06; 7.94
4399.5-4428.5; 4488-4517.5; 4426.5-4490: 0.8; 7.43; 8.3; 7.86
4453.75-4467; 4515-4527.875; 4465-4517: -3.2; 7.36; 8.12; 7.74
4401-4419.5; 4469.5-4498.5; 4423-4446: 0.1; 7.33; 8.19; 7.61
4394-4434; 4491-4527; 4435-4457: 0.4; 7.42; 8.27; 7.7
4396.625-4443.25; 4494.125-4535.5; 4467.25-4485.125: -0.6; 7.46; 8.14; 7.86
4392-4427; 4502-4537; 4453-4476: 0.4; 7.36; 8.11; 7.74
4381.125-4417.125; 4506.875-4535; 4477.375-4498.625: -1.2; 7.06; 8.07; 7.8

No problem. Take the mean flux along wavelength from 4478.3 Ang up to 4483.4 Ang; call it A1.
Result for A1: 8.15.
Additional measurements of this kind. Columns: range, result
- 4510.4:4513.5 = 8.41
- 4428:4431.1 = 7.68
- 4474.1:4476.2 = 8.22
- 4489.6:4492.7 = 8.16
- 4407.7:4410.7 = 7.43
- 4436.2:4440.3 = 7.58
